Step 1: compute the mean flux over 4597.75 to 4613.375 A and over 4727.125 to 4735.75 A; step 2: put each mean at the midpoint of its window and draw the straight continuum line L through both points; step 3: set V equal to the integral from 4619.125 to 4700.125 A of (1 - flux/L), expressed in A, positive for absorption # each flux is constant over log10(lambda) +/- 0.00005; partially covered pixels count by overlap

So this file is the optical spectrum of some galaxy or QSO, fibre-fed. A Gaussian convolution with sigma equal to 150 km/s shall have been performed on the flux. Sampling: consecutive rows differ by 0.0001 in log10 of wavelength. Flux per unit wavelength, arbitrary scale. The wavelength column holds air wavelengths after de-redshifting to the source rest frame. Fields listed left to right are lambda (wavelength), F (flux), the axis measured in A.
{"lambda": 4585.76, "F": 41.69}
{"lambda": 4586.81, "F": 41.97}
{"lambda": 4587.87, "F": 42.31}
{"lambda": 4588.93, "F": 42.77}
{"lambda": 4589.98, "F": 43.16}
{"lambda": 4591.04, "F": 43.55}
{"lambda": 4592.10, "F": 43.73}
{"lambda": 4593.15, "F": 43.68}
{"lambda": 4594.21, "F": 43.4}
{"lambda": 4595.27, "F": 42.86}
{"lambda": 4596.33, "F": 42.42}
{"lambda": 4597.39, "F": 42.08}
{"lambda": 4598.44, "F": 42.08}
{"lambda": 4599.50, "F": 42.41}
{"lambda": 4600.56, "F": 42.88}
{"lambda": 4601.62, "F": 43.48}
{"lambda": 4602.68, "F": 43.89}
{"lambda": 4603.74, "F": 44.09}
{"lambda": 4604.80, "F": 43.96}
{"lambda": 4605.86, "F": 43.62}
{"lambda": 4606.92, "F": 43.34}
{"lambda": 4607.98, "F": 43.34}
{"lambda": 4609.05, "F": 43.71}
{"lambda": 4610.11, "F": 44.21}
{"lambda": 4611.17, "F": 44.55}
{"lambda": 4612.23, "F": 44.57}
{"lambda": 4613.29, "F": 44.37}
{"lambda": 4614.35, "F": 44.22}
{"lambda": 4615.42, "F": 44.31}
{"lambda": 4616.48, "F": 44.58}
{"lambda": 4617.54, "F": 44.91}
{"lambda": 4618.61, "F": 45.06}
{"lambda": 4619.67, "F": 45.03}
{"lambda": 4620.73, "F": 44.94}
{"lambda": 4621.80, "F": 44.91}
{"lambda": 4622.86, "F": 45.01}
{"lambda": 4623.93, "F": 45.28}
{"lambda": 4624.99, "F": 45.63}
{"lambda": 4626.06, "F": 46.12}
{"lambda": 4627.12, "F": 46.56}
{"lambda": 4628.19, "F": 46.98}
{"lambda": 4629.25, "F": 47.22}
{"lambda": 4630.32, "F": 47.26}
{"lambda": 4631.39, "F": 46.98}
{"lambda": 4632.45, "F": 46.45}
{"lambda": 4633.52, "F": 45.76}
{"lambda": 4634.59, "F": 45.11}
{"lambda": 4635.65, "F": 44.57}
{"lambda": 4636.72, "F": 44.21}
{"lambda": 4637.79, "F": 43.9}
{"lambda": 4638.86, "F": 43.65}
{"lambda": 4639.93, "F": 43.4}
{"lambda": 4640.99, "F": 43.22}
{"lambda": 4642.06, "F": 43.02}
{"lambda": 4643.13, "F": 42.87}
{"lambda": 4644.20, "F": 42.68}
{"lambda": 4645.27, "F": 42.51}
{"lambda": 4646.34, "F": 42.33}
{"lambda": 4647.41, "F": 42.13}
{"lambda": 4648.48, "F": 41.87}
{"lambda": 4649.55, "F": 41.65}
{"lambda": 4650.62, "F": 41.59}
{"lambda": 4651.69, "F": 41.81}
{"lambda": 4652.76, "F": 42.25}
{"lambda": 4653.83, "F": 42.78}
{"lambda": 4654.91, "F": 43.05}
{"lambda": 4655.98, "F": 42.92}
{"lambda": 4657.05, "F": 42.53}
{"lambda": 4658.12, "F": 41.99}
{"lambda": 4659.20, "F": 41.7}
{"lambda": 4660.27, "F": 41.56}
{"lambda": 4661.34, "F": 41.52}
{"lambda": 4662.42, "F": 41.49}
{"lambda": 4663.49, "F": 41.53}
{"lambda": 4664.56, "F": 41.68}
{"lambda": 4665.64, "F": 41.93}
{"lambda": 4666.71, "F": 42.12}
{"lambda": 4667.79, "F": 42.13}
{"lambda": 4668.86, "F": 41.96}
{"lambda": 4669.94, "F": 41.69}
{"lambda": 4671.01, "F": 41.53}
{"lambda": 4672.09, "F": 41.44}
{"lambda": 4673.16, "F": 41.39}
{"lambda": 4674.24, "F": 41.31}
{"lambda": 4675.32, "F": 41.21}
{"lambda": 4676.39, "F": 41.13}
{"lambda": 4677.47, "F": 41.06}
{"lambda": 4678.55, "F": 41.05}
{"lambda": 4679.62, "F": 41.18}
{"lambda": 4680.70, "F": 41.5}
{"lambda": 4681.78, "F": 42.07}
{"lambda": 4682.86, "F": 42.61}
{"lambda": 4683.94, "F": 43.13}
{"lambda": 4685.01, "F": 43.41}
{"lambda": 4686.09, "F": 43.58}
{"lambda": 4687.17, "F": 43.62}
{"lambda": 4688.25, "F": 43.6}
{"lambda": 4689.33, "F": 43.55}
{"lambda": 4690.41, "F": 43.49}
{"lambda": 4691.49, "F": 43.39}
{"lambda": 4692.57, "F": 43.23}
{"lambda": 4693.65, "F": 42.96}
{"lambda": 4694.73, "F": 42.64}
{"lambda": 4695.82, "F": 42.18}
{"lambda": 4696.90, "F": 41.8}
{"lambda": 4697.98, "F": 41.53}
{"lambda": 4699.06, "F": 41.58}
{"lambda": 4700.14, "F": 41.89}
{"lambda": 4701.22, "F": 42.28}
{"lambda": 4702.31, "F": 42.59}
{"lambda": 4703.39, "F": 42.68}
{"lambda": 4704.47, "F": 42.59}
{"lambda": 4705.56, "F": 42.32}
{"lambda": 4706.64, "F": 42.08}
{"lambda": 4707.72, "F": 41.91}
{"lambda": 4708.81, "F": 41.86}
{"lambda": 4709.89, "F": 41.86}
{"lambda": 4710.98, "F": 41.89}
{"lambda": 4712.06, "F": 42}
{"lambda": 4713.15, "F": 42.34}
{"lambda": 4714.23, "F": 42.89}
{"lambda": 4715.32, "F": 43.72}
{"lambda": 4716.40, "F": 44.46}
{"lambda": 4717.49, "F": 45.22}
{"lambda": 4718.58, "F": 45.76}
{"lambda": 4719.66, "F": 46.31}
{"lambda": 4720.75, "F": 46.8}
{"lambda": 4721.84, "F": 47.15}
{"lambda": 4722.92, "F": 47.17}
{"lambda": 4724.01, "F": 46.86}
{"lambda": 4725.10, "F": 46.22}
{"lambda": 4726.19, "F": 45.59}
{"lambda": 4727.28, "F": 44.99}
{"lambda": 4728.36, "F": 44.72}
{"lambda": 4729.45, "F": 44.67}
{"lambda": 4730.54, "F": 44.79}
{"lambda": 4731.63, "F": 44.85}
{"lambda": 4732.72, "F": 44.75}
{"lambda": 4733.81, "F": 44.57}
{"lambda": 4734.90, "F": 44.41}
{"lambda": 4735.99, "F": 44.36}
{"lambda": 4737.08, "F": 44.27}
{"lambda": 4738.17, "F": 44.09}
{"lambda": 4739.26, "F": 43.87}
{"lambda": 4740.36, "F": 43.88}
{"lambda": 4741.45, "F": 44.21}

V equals 1.9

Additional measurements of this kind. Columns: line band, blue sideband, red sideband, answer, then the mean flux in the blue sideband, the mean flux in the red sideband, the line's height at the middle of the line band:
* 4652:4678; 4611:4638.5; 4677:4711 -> 1.1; 45.3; 42.4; 43.6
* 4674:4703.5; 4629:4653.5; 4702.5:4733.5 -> 1.1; 43.7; 44.2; 44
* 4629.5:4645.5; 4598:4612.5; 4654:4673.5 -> -0.7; 43.6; 41.9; 42.7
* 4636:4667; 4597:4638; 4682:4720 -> 1.1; 44.7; 42.9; 44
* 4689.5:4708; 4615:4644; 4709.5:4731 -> 1.0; 45.1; 44.8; 44.9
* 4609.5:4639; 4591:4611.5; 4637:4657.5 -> -1.5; 43.3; 42.7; 43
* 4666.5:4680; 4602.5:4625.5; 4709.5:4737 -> 1.0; 44.4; 44.7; 44.6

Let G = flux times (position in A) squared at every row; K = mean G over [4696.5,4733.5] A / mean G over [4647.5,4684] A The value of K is 1.1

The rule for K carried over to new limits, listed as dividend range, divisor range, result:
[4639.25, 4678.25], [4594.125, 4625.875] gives 0.98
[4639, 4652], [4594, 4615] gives 0.99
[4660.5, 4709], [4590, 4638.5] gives 0.98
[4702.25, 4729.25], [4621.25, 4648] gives 1.02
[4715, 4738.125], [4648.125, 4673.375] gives 1.11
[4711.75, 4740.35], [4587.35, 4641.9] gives 1.06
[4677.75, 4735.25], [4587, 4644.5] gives 1.02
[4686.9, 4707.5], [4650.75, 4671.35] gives 1.03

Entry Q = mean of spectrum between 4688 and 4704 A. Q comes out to 42.6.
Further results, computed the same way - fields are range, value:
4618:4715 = 43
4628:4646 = 44.6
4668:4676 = 41.6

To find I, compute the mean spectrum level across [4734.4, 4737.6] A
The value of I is 44.4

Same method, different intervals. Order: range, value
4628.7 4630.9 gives 47.2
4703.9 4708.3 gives 42.2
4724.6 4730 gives 45.3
